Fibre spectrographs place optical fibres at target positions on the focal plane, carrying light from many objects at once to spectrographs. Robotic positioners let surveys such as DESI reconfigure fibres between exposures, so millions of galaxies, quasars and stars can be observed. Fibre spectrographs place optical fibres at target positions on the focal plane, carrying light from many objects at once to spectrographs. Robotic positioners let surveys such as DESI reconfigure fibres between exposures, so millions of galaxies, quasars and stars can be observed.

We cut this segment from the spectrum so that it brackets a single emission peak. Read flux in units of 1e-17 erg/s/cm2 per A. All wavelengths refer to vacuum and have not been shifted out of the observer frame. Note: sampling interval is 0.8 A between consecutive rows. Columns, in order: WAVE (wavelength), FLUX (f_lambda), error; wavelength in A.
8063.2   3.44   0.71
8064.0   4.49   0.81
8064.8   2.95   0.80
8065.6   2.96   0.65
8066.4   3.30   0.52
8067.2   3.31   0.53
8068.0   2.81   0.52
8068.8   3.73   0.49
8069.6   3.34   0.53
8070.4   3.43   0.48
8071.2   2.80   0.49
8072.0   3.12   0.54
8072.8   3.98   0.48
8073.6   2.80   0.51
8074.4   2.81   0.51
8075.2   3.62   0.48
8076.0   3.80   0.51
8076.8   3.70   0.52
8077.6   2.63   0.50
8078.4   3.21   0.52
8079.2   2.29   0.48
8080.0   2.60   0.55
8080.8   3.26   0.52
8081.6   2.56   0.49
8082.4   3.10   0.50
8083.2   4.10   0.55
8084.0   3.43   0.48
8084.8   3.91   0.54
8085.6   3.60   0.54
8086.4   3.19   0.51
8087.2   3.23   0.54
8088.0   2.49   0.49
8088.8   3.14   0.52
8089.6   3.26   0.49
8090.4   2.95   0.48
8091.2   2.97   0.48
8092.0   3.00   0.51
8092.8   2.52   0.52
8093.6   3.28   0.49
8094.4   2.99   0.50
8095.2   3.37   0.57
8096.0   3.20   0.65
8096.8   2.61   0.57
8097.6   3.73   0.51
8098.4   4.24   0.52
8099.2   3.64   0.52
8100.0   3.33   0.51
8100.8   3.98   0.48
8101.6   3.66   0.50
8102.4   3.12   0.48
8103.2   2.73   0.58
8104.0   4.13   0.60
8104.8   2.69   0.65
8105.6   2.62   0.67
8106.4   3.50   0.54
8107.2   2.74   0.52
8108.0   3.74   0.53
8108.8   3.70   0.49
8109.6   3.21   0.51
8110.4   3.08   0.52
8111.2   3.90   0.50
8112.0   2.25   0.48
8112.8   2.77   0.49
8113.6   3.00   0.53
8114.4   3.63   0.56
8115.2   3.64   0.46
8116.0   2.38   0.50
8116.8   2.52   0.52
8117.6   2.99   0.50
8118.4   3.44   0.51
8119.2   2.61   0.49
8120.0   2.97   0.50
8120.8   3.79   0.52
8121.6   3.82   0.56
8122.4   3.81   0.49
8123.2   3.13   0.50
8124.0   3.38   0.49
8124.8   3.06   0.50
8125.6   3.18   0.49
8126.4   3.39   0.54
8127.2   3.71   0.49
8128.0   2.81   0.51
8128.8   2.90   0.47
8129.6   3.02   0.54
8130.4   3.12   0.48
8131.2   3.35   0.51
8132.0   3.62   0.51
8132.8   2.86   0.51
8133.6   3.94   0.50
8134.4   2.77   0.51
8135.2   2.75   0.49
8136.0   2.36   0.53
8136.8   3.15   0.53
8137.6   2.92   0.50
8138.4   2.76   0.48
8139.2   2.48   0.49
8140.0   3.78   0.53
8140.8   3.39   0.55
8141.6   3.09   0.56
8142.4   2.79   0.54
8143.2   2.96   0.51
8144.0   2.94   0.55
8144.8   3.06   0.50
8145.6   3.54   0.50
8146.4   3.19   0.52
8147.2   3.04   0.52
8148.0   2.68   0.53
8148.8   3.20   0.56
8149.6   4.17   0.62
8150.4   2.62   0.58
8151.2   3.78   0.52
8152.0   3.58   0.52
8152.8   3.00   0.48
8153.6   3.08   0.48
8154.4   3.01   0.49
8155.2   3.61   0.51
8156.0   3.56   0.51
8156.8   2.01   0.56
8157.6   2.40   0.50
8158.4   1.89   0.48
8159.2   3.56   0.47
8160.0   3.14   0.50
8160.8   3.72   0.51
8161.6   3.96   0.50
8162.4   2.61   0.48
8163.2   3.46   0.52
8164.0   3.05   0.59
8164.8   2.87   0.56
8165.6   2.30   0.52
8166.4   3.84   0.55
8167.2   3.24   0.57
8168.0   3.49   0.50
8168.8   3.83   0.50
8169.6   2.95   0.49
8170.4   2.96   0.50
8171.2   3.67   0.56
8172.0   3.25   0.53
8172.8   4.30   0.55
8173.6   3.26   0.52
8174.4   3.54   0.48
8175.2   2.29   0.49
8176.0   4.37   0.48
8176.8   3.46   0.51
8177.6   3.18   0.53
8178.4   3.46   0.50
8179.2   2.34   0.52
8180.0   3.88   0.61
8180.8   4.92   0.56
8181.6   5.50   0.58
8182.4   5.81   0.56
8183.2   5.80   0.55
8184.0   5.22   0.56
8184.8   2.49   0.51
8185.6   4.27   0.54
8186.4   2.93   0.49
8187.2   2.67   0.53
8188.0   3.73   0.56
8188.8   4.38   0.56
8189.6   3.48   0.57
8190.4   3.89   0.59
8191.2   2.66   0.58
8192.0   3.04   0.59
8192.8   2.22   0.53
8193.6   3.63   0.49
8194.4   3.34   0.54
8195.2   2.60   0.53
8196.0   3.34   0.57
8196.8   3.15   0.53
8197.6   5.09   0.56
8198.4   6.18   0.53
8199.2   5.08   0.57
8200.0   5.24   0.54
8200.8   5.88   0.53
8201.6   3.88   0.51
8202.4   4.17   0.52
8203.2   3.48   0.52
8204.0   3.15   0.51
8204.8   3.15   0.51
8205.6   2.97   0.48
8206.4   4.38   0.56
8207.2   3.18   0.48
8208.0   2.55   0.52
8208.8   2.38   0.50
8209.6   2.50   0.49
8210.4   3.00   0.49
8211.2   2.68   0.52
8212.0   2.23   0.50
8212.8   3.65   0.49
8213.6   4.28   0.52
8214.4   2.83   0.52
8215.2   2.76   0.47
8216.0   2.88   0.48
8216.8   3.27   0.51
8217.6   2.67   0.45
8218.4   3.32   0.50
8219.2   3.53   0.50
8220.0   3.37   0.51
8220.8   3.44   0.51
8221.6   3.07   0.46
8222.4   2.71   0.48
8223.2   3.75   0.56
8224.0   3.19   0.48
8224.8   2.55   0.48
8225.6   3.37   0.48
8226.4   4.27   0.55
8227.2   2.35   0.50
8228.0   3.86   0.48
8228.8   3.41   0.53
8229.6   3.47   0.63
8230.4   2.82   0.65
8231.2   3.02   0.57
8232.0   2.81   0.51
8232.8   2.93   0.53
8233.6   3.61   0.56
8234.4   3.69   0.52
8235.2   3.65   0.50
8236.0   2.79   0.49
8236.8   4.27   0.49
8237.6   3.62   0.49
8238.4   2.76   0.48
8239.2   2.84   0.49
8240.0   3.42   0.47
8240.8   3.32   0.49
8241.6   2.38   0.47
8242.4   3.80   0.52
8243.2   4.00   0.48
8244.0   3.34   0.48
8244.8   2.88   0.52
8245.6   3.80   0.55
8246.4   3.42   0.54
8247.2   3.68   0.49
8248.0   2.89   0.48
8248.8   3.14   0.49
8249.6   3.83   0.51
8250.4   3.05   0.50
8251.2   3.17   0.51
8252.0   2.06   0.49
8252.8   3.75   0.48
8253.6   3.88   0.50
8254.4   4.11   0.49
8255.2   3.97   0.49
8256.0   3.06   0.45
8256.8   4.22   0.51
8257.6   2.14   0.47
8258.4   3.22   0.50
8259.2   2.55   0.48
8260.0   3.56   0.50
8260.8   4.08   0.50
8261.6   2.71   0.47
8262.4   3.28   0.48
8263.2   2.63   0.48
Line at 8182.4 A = [S II]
